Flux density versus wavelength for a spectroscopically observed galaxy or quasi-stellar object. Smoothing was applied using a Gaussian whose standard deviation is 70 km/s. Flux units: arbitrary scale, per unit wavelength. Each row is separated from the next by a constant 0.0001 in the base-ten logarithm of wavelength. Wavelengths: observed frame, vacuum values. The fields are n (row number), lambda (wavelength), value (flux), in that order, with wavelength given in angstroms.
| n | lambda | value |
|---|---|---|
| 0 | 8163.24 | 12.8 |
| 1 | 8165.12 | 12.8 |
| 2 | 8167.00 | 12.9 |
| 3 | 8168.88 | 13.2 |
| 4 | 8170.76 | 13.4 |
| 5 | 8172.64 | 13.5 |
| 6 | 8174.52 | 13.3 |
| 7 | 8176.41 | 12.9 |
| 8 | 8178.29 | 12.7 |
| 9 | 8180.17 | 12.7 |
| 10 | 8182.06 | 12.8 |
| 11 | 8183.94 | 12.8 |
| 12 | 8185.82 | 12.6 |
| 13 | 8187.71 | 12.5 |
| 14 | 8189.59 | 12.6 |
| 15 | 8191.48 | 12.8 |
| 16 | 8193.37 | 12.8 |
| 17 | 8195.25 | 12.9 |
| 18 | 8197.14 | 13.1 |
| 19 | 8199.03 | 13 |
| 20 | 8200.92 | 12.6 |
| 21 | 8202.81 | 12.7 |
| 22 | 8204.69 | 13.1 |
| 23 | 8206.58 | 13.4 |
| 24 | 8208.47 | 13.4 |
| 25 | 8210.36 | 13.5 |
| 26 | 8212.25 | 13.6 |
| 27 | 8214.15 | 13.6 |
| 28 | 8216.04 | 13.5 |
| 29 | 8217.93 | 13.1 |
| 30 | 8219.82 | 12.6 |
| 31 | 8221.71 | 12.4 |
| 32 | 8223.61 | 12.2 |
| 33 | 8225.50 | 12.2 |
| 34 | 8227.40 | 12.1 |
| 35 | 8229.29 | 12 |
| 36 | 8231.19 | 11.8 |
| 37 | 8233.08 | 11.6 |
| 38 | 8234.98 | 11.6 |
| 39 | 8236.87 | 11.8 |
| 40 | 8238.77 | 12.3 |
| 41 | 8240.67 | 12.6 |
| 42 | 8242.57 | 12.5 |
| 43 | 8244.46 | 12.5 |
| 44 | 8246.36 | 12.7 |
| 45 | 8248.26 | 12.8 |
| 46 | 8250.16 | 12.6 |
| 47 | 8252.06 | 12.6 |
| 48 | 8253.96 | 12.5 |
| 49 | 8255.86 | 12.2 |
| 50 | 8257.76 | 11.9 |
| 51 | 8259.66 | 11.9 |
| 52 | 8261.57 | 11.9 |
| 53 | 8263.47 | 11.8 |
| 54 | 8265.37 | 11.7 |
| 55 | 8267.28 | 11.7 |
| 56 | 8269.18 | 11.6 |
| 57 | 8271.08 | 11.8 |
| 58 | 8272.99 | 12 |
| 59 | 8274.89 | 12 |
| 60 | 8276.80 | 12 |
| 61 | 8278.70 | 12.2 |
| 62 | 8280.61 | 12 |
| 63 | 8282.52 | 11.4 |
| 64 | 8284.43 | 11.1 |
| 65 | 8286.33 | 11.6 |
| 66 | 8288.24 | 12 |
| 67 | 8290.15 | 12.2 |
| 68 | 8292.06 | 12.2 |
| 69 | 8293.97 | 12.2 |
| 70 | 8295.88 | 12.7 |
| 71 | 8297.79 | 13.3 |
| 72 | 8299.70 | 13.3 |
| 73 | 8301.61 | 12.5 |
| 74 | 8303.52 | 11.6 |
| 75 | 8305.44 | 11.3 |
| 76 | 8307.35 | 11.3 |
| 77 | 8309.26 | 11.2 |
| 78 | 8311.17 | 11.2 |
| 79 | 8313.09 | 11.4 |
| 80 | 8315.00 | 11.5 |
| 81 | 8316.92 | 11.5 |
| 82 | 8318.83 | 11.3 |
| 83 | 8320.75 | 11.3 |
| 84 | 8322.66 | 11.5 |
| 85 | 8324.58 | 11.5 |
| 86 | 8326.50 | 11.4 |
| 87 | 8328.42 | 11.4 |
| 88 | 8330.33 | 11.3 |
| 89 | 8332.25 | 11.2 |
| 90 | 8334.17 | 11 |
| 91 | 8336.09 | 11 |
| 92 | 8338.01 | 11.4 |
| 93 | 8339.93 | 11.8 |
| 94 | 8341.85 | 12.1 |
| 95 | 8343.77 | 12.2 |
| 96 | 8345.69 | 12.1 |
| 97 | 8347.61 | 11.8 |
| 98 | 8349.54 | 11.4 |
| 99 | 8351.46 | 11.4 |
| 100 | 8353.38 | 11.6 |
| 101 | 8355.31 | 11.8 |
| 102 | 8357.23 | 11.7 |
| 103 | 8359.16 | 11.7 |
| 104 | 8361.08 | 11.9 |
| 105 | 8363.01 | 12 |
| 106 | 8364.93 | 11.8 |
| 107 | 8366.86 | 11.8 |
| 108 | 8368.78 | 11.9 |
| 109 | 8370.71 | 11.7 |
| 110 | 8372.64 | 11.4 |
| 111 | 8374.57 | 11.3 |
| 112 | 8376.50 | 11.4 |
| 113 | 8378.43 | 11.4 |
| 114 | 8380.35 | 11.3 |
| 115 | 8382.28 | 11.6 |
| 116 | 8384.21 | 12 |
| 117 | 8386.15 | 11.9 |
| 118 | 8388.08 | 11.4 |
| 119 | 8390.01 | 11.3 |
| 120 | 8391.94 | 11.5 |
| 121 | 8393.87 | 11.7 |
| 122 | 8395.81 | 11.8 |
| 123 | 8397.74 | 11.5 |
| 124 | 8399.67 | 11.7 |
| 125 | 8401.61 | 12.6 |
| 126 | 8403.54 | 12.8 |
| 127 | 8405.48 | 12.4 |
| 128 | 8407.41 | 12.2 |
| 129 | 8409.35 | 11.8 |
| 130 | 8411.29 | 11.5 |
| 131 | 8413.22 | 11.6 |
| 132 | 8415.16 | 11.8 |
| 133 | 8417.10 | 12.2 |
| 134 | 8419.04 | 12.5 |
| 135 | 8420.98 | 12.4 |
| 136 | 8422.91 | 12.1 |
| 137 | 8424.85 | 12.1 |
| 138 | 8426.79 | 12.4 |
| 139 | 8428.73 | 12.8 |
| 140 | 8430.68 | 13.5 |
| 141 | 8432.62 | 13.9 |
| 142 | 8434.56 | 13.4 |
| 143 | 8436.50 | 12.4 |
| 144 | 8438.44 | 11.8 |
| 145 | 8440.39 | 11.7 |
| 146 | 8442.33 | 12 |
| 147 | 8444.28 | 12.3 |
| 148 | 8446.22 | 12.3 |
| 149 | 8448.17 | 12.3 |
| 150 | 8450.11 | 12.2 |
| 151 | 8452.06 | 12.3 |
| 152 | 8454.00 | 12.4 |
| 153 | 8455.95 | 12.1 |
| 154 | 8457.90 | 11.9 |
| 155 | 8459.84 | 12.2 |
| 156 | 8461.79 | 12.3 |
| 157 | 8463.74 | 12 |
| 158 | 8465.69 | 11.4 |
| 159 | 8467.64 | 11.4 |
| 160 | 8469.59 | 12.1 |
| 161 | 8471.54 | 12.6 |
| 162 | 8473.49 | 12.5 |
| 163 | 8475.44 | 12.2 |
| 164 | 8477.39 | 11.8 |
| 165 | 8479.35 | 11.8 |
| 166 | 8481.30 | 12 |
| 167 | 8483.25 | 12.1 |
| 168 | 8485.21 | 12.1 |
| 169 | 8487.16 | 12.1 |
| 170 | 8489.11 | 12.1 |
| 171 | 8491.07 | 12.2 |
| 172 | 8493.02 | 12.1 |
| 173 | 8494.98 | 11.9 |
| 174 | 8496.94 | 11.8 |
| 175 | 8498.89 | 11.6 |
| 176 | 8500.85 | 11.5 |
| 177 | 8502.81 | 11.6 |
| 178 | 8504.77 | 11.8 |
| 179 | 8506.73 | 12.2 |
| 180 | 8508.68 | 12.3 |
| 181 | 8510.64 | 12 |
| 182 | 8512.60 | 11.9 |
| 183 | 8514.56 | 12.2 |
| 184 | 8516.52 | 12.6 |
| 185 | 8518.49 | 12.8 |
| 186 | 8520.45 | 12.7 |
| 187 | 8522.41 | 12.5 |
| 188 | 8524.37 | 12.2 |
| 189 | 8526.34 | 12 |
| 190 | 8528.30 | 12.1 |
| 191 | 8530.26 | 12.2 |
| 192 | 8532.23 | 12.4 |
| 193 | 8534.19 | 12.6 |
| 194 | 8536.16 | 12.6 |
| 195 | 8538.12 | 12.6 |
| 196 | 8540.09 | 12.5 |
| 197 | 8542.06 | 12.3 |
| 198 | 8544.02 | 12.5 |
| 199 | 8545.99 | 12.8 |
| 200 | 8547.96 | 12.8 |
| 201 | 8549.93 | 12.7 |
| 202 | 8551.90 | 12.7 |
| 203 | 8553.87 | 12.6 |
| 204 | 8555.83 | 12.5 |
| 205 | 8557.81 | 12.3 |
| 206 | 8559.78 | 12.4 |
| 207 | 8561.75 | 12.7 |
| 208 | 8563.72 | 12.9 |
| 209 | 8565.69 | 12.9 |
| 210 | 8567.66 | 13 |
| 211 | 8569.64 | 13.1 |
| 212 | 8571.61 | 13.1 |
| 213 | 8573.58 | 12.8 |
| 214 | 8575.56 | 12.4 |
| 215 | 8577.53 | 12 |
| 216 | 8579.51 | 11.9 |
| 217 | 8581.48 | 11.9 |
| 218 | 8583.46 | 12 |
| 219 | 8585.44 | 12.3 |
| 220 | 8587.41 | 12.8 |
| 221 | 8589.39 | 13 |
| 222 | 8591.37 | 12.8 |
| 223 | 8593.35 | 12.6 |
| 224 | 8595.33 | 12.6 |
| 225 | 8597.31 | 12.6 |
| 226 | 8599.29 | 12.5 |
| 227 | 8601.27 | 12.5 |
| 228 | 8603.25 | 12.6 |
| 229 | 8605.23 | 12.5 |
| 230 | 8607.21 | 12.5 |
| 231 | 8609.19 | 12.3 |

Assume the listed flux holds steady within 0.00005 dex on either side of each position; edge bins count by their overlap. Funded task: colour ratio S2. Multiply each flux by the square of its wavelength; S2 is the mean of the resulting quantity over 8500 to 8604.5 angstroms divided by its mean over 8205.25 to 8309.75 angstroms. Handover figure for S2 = 1.1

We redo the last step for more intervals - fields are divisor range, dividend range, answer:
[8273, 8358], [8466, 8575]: 1.10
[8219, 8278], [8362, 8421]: 1.01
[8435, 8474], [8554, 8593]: 1.07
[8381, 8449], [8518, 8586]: 1.06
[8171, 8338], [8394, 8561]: 1.06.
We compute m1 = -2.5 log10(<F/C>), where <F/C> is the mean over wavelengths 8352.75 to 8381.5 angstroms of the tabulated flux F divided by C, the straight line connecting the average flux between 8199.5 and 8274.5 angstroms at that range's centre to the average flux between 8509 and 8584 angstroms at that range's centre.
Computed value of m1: 0.07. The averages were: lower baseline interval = 12.4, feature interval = 11.6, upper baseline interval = 12.5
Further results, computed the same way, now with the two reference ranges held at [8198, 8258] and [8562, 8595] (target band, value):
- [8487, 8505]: 0.07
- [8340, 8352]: 0.07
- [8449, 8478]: 0.04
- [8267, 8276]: 0.07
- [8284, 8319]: 0.06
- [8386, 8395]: 0.10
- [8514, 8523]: 0.00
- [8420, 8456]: 0.01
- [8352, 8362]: 0.08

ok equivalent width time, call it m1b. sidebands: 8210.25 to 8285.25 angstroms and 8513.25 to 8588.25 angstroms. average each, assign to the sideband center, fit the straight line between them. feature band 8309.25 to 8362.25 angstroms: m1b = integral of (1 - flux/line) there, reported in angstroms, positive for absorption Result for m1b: 3.4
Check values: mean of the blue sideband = 12.2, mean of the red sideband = 12.5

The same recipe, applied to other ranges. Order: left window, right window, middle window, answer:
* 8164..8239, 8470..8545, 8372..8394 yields 1.61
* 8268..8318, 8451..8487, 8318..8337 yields 1.01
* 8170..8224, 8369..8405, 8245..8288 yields 1.73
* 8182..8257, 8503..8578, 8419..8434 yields -0.24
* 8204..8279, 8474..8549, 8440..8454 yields 0.06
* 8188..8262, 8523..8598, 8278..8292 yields 0.86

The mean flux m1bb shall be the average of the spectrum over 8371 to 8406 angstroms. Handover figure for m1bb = 11.7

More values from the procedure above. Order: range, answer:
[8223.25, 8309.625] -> 12.1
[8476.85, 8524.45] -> 12.1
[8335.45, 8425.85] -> 11.8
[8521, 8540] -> 12.4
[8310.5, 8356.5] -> 11.5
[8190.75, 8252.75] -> 12.7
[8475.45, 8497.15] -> 12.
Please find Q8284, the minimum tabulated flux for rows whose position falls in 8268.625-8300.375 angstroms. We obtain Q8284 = 11.1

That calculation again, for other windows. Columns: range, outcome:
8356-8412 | 11.3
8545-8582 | 11.9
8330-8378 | 11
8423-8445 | 11.7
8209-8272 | 11.6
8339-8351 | 11.4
